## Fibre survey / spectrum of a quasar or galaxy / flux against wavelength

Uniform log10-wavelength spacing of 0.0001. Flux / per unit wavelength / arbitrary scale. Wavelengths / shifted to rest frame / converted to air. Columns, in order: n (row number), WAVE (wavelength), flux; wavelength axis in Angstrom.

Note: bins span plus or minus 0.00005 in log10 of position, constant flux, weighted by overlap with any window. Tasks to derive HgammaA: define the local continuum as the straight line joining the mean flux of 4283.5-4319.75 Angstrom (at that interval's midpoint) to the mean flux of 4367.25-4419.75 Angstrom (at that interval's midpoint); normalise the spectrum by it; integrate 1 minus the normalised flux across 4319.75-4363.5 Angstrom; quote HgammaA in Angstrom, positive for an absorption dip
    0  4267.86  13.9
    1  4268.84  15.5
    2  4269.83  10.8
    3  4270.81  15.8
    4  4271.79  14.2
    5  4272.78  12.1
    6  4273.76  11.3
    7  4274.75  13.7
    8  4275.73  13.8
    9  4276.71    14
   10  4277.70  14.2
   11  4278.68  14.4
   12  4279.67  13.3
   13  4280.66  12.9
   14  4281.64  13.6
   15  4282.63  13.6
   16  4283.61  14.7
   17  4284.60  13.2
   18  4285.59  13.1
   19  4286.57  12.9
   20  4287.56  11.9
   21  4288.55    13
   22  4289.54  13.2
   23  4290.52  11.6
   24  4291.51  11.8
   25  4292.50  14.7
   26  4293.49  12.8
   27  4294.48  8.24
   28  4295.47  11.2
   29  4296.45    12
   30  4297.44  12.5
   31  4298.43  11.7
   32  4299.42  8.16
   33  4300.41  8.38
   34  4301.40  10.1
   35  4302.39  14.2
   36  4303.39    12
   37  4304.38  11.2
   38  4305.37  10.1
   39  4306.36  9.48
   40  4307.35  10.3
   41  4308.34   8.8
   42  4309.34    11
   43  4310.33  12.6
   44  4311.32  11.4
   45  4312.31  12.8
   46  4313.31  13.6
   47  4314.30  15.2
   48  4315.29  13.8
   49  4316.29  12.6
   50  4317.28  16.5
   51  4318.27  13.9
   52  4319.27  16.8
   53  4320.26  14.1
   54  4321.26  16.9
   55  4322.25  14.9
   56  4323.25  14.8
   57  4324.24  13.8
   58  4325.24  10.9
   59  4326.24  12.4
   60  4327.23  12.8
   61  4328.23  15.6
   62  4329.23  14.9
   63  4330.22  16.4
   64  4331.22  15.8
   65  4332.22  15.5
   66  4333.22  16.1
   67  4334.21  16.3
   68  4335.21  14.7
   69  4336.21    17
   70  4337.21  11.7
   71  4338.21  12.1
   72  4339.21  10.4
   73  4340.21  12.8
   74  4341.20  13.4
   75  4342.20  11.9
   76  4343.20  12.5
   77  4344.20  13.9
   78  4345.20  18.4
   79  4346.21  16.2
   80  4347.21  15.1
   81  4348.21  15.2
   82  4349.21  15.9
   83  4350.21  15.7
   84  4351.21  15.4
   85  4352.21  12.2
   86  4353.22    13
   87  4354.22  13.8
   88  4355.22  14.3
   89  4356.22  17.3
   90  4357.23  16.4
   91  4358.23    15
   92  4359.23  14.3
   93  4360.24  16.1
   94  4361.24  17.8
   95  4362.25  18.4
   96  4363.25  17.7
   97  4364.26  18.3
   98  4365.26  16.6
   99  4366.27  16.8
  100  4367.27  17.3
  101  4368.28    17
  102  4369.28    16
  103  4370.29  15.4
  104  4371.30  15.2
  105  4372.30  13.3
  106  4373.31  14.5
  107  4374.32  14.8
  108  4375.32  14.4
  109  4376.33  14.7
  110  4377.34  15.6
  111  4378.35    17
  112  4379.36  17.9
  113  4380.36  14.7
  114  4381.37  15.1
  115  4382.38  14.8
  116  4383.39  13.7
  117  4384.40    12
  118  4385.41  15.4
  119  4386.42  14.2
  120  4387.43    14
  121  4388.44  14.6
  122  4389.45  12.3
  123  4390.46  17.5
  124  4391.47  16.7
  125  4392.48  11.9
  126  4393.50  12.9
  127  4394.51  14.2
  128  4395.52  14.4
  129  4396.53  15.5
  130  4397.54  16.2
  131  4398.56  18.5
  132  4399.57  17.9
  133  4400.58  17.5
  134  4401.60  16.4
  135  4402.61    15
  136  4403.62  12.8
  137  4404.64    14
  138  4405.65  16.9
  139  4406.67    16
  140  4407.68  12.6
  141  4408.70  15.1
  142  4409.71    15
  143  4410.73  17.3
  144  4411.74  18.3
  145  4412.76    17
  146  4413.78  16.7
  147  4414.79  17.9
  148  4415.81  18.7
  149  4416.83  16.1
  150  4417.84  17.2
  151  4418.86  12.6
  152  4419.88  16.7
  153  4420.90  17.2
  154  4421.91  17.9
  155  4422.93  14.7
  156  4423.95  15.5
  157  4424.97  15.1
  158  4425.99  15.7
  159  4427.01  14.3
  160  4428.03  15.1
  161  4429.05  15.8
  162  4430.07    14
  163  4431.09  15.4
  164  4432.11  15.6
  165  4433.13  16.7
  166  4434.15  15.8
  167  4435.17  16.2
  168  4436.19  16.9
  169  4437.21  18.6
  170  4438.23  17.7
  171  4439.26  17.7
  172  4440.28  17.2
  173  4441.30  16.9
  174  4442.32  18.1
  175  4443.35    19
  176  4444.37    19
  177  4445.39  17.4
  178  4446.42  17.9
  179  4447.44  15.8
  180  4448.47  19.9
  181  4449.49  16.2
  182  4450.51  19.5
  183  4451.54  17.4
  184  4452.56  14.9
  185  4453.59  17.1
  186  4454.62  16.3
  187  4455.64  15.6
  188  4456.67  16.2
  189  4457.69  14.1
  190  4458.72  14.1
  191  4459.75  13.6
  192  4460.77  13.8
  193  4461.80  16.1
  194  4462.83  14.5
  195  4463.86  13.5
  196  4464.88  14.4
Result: -3.7 Angstrom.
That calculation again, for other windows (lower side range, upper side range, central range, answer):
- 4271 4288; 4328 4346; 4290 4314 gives 4.3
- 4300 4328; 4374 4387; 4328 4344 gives -0.9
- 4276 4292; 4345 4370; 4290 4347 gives 5.7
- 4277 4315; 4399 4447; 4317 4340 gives -2.3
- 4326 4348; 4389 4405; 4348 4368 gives -1.6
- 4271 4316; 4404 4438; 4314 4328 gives -1.2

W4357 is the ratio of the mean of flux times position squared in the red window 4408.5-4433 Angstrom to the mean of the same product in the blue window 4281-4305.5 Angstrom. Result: 1.42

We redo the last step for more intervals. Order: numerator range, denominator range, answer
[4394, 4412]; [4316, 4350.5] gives 1.12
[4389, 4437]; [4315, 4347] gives 1.14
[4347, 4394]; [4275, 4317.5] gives 1.28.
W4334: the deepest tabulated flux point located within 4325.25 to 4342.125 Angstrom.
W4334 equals 10.4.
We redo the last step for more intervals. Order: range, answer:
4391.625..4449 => 11.9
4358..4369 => 14.3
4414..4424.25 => 12.6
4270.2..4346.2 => 8.16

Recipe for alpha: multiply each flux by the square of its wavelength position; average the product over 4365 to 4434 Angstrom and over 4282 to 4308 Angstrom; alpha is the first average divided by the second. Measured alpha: 1.39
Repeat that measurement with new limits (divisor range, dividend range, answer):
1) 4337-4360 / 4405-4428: 1.16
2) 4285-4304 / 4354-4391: 1.37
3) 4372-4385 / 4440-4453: 1.23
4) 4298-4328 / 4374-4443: 1.31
